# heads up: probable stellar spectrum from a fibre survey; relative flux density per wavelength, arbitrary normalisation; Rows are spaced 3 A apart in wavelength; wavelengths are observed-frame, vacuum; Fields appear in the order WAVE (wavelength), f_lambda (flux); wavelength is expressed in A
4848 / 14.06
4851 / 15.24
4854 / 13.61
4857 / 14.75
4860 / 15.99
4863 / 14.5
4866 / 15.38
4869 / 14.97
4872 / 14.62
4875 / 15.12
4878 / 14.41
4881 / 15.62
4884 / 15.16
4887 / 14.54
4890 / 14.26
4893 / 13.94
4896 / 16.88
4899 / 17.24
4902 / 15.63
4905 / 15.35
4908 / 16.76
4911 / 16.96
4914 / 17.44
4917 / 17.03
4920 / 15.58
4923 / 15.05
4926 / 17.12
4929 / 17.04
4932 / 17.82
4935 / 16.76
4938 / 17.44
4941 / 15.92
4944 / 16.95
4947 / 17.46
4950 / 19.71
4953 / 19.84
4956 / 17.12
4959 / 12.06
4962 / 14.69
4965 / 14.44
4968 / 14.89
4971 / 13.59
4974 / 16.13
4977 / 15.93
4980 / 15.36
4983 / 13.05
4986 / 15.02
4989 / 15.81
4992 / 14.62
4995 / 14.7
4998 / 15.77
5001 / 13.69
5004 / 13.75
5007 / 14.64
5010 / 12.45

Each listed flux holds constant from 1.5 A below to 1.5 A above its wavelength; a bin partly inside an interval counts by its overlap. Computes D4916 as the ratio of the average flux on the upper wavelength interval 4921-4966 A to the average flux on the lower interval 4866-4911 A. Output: 1.08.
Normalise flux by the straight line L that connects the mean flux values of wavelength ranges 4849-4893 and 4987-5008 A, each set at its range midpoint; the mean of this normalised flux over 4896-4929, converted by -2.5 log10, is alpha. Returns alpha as -0.116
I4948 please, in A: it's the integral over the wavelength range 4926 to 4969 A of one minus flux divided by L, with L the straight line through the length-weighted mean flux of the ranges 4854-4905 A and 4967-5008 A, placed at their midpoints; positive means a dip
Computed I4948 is -4.9 A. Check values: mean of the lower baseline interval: 15.1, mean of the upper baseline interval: 14.8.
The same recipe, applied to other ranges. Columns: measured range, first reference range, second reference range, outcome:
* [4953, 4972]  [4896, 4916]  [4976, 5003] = 0.6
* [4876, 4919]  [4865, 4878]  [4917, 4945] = -0.3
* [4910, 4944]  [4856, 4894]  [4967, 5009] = -4.4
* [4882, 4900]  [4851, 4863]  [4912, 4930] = 0.5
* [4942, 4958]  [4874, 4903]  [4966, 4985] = -3.2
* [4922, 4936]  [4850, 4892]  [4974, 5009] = -1.9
